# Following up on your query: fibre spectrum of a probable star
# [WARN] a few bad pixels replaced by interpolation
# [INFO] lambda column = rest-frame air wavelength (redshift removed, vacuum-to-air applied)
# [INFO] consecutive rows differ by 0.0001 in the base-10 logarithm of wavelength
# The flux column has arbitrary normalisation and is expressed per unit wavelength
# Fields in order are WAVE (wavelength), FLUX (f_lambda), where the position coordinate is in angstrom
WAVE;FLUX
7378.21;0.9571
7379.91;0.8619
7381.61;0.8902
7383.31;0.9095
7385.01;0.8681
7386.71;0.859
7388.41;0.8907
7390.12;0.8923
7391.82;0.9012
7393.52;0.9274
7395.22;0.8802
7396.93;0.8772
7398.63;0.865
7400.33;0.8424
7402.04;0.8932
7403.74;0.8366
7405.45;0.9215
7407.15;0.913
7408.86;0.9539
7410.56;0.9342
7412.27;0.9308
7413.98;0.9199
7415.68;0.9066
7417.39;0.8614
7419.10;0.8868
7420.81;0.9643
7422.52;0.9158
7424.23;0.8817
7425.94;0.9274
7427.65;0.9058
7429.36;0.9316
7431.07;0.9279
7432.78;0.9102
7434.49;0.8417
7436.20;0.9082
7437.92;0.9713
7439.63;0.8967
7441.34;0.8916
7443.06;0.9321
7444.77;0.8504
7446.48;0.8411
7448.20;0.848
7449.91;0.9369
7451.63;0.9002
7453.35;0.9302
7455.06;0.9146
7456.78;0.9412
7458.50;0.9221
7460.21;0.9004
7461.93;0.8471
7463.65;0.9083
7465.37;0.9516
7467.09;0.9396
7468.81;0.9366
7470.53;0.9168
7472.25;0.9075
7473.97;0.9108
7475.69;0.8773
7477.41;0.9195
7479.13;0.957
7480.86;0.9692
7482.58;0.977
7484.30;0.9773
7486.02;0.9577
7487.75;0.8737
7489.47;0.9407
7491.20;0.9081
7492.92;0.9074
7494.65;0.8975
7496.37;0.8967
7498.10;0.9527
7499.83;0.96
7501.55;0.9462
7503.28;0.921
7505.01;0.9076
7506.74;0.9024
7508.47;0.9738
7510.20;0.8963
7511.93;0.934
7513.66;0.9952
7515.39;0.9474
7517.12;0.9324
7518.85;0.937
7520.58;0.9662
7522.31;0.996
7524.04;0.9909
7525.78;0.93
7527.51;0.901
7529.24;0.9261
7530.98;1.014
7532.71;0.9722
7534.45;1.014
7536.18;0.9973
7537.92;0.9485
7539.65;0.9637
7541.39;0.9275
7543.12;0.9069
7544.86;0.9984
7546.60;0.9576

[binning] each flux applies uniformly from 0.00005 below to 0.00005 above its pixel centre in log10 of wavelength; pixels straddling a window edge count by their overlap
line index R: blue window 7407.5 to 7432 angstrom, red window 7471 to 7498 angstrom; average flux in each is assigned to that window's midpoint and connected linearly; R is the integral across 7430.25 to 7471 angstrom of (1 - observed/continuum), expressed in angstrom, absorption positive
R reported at 0.65 angstrom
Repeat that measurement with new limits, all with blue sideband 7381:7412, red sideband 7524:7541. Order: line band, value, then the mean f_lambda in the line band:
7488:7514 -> 0.6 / 0.927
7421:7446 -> 0.1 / 0.907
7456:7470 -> 0.1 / 0.918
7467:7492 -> 0.1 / 0.931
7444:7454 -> 0.4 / 0.883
